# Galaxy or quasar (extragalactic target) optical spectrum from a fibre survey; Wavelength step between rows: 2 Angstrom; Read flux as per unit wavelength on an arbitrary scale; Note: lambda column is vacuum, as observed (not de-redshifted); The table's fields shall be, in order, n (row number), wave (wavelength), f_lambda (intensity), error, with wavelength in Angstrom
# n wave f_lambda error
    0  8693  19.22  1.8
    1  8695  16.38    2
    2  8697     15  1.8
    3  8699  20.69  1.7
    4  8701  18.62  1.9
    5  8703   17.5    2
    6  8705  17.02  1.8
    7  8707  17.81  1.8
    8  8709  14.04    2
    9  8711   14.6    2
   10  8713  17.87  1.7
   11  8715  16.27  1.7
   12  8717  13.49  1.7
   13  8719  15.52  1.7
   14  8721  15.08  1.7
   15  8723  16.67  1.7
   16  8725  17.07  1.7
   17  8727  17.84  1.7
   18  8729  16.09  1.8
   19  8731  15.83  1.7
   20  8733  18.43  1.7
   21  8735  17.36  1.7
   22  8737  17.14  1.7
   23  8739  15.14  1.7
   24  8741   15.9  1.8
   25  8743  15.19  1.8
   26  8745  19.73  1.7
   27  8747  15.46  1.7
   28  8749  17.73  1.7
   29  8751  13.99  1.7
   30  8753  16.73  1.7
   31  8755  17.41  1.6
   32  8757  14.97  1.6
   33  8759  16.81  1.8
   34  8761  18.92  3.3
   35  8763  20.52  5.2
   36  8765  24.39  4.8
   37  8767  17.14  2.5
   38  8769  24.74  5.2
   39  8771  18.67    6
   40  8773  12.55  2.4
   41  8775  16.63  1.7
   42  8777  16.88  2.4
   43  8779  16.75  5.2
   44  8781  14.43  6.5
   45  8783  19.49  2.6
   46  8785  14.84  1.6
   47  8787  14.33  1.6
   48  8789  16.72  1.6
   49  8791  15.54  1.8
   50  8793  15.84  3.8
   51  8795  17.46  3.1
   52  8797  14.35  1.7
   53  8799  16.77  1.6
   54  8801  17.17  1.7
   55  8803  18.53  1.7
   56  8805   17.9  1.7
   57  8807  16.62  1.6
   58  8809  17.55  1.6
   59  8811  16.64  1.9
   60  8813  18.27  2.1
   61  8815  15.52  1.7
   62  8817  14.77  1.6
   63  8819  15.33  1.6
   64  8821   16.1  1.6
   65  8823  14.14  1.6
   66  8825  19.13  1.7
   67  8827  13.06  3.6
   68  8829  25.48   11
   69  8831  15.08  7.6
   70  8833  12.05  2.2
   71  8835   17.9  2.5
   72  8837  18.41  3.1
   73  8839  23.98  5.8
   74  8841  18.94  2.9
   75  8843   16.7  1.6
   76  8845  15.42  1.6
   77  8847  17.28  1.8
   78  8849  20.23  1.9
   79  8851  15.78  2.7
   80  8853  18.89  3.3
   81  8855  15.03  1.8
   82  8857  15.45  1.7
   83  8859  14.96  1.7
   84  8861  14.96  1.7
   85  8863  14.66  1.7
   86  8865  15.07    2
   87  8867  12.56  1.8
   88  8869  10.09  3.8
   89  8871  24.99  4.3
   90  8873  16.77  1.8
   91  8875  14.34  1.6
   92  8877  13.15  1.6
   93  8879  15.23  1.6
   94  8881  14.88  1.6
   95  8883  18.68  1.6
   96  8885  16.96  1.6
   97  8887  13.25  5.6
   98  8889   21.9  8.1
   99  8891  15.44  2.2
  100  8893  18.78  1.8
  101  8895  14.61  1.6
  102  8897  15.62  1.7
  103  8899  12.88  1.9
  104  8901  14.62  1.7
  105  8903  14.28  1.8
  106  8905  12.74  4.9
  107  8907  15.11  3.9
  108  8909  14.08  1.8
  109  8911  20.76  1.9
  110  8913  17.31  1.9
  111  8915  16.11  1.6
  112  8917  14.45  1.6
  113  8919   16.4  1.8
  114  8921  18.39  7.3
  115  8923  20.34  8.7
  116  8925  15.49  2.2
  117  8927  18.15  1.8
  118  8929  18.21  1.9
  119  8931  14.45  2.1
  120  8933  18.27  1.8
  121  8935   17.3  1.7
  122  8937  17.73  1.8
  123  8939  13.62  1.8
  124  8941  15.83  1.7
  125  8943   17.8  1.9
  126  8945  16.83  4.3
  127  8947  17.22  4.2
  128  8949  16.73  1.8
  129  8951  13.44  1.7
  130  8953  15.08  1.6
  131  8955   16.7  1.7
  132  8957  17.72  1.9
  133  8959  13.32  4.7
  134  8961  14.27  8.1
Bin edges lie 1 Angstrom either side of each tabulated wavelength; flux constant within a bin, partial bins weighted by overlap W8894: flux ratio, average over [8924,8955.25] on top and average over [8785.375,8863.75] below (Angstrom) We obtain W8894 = 0.98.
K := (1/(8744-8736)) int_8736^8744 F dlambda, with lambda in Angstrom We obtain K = 15.8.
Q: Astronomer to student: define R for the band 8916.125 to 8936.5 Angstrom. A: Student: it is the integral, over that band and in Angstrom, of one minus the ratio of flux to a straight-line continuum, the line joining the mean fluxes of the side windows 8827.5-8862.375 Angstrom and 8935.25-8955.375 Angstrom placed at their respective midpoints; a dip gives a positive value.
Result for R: -1.0 Angstrom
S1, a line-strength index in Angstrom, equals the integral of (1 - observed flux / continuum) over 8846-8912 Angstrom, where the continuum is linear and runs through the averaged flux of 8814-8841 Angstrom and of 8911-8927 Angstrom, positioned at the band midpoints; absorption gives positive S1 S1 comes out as 4.9 Angstrom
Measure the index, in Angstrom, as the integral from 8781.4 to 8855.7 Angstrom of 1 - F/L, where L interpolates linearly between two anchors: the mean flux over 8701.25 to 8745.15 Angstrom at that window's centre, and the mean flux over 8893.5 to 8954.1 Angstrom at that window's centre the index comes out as -2.98 Angstrom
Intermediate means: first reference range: 16.4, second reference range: 16.2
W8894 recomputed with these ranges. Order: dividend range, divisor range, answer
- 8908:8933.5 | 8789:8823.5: 1.04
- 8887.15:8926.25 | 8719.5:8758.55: 0.98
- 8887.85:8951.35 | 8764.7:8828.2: 0.98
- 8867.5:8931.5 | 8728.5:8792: 0.95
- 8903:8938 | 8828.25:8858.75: 0.95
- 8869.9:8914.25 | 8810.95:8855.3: 0.94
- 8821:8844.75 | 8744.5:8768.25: 0.98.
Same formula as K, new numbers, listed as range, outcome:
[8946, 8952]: 15.8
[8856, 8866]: 15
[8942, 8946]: 17.3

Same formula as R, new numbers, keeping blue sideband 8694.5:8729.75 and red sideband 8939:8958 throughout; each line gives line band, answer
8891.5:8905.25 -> 1.15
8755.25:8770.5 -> -2.81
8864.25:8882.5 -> 1.12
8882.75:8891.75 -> -0.48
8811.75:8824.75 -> 0.39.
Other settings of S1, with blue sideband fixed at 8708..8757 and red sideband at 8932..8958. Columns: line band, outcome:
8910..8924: -1.0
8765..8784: -1.8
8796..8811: -0.6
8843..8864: 0.1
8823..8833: -0.5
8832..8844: -1.2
